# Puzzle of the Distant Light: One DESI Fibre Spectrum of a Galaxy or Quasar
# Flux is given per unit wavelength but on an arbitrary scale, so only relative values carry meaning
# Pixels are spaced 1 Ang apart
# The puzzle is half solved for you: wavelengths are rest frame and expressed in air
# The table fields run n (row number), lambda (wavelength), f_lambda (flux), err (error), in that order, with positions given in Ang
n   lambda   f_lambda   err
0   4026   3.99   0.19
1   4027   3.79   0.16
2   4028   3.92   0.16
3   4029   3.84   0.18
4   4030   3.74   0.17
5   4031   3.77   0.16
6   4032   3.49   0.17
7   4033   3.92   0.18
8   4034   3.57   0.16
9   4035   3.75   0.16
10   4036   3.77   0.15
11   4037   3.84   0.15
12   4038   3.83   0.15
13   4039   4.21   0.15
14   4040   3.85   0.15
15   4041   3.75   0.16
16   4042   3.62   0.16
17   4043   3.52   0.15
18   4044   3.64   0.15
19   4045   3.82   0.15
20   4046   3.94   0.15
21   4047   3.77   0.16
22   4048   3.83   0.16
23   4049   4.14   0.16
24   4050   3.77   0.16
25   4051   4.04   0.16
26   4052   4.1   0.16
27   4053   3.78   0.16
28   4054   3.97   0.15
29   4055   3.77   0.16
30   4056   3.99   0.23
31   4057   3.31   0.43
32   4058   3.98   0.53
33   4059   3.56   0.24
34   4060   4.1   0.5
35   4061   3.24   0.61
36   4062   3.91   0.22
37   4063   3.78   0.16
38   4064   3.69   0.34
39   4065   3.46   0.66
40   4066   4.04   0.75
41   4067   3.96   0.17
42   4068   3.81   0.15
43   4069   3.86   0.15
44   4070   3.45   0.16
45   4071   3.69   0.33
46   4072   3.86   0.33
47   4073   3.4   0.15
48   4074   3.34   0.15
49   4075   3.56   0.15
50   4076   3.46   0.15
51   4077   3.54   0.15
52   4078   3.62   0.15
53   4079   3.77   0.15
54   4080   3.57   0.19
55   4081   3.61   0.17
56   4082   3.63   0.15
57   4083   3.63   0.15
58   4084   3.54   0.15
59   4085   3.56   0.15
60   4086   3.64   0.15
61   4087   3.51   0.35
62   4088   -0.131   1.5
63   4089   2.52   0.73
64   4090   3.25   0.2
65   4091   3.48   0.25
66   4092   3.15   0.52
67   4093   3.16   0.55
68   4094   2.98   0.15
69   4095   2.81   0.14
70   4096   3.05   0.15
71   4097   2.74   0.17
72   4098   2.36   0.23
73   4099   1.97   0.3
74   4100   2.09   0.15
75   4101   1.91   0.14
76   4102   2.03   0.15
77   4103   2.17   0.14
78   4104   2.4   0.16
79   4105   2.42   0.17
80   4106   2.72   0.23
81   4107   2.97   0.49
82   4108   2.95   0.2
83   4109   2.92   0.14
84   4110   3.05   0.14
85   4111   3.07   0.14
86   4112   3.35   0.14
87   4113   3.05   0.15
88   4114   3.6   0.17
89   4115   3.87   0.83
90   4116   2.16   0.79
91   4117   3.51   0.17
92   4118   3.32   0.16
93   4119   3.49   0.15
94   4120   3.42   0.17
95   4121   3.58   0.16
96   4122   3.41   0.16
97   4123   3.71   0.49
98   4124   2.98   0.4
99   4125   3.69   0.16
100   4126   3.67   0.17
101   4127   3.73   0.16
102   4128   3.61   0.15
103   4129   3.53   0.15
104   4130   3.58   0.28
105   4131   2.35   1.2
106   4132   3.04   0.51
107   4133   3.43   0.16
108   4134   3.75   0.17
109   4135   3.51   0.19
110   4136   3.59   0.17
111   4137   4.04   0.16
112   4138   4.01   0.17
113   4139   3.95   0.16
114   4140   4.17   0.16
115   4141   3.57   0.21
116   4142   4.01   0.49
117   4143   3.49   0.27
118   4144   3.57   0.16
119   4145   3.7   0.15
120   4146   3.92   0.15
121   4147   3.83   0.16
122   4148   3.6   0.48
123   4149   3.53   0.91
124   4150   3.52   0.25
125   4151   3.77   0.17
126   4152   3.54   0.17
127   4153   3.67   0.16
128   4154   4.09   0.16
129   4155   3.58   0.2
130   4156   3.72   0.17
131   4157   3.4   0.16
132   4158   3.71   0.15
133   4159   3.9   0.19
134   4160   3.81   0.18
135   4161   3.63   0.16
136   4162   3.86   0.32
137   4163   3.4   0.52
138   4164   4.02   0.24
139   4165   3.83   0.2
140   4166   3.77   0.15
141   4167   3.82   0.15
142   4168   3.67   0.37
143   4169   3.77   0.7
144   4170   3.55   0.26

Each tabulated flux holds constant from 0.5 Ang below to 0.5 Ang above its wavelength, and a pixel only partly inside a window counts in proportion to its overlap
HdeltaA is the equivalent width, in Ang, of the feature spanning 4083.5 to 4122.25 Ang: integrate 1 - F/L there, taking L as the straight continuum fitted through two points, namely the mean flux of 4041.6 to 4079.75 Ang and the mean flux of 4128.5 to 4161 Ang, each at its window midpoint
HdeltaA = 8.4 Ang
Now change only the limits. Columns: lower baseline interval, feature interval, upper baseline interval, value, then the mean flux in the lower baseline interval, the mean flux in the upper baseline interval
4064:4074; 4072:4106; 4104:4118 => 4.32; 3.7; 3.04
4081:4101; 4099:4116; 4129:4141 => 2.23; 2.88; 3.58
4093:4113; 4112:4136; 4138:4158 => -1.89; 2.65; 3.72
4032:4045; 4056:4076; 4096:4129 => -1.17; 3.76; 3.01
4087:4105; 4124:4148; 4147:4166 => -2.42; 2.49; 3.7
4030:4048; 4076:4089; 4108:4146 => 1.28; 3.77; 3.47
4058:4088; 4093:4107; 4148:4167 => 4.43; 3.59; 3.71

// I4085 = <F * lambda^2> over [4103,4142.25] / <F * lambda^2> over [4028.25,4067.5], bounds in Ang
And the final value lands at 0.91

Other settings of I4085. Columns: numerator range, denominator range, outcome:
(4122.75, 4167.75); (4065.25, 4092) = 1.10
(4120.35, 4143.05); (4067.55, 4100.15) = 1.14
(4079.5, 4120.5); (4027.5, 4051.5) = 0.80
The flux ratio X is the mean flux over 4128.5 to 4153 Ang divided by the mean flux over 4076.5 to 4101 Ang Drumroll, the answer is 1.20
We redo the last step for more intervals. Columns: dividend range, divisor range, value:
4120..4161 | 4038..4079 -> 0.97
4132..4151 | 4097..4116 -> 1.37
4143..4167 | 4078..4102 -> 1.26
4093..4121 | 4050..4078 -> 0.76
